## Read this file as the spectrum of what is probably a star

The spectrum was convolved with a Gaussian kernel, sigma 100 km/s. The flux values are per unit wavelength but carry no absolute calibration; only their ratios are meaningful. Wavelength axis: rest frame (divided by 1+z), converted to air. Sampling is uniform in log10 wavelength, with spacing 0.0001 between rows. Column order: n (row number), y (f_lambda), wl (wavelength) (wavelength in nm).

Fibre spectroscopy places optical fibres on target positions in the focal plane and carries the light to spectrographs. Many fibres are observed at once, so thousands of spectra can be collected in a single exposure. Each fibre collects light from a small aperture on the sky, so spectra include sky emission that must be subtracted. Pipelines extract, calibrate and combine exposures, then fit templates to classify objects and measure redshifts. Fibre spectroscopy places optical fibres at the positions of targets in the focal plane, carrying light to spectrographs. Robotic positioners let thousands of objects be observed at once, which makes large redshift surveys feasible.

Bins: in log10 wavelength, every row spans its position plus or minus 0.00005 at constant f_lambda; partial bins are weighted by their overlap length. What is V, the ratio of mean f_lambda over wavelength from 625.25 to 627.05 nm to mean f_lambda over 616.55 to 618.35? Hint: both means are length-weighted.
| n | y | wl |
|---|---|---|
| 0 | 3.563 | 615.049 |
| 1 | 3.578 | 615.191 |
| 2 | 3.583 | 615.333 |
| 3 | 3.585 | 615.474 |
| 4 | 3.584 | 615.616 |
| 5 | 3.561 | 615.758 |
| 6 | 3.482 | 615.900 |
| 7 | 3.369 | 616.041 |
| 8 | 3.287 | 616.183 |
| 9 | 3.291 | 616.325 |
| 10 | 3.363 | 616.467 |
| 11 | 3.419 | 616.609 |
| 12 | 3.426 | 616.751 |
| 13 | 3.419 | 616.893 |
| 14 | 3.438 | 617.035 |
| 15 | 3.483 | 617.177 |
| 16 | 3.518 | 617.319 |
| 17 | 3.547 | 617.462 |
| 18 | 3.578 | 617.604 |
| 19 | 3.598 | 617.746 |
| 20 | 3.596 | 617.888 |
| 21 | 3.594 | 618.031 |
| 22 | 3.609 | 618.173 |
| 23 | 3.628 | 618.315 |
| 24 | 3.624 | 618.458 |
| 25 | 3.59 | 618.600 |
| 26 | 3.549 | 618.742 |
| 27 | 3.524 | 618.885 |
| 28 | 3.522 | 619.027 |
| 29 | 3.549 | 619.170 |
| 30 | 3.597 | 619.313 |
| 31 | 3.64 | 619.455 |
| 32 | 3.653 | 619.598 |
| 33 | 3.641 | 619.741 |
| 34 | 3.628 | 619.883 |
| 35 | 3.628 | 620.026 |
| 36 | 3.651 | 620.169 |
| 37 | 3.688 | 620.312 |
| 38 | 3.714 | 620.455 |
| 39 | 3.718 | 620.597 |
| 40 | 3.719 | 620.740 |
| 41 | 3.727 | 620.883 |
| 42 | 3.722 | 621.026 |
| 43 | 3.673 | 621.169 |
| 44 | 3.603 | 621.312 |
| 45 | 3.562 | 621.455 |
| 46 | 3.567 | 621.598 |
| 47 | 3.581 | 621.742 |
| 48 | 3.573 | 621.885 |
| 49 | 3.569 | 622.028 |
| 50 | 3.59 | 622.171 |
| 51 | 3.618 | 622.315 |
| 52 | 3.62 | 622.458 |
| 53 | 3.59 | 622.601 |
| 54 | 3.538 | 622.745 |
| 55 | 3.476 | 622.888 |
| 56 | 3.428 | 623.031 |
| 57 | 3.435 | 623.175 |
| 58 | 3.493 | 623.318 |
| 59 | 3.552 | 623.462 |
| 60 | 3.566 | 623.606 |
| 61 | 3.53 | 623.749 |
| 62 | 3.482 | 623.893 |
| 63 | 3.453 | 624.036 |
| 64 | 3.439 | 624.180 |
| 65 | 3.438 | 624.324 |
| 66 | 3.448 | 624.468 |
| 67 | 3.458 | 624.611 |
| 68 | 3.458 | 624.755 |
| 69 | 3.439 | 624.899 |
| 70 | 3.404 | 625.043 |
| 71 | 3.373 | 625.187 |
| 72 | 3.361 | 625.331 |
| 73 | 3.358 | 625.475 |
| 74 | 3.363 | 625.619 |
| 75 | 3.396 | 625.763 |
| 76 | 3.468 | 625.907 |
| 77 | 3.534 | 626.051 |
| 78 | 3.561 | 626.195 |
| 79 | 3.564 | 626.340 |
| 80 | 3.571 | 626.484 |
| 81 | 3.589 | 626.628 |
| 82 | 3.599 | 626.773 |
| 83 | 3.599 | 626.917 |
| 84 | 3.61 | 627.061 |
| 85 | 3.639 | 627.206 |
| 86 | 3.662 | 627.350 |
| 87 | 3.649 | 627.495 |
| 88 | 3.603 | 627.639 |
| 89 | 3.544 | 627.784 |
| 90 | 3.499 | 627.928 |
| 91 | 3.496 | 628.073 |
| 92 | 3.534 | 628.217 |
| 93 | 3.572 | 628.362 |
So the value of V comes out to 1.0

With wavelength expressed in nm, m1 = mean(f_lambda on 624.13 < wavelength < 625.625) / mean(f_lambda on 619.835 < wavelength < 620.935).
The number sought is 0.93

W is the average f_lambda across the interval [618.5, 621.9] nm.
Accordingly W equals 3.63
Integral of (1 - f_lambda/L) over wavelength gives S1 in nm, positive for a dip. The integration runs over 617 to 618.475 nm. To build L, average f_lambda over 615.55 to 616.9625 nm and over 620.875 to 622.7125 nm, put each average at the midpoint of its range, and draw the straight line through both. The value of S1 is -0.04 nm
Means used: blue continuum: 3.42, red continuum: 3.61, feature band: 3.56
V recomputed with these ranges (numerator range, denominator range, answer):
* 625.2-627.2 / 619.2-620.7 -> 0.96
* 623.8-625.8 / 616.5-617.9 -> 0.98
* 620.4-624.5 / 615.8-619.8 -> 1.01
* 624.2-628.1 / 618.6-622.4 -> 0.97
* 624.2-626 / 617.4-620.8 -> 0.94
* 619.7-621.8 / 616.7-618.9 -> 1.03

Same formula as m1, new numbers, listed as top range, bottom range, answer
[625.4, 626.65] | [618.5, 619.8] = 0.97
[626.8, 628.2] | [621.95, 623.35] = 1.01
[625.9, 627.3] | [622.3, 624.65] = 1.02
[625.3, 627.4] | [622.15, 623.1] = 0.99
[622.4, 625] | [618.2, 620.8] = 0.96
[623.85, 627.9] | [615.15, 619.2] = 1.00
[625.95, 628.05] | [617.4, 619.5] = 1.00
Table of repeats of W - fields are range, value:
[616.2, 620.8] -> 3.56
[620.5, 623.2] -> 3.6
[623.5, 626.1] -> 3.44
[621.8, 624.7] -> 3.52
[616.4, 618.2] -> 3.5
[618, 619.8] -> 3.59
